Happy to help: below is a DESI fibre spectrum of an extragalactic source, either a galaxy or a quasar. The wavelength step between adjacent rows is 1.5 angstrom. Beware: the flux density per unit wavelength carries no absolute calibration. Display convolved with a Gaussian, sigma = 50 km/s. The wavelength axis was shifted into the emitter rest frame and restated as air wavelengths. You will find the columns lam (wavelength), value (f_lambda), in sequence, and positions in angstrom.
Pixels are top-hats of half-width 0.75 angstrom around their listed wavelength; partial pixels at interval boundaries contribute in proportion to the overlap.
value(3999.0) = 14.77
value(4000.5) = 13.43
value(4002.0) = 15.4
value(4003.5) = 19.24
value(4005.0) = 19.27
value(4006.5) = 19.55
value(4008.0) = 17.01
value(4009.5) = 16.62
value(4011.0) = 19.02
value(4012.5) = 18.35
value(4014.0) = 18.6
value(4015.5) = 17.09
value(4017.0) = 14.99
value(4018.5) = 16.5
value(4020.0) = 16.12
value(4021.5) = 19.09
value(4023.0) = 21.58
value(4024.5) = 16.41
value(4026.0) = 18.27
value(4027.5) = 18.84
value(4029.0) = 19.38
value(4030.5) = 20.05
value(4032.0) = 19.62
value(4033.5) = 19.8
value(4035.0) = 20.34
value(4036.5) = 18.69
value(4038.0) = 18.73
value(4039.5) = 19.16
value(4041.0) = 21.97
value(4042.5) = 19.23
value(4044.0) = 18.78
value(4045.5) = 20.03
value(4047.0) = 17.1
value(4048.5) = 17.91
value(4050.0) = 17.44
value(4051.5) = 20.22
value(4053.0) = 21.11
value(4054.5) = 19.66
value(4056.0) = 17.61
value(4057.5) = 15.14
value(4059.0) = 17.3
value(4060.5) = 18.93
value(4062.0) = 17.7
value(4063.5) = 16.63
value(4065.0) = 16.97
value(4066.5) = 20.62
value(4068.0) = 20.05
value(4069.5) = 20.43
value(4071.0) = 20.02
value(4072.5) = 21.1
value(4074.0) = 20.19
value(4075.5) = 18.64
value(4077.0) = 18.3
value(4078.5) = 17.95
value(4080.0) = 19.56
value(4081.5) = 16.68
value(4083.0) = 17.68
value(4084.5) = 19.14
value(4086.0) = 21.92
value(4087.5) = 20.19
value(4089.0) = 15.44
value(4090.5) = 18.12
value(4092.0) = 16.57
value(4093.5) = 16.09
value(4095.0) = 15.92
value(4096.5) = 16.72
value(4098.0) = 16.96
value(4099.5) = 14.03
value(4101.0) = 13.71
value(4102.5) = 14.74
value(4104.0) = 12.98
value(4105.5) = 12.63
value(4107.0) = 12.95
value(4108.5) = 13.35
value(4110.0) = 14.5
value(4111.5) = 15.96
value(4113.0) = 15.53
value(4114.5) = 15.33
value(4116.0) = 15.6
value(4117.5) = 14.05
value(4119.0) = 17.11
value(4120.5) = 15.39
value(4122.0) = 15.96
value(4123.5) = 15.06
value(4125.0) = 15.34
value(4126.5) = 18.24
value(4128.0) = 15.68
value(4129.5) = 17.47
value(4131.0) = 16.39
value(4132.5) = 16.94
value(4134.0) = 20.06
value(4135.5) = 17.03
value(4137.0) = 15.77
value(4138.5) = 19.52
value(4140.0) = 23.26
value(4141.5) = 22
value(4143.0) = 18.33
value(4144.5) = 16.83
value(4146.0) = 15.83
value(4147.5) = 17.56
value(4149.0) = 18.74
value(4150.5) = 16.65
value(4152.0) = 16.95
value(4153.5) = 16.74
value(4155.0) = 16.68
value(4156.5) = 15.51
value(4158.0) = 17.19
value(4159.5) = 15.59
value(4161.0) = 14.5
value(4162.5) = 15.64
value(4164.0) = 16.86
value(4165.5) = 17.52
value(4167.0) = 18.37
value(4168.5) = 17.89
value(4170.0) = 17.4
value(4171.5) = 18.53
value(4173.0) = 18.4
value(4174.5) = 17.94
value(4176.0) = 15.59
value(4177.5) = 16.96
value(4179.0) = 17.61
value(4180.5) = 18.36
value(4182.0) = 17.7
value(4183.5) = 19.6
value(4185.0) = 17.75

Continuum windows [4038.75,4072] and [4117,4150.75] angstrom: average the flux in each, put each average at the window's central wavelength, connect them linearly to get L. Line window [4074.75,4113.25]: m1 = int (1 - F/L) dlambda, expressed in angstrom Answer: 3.7 angstrom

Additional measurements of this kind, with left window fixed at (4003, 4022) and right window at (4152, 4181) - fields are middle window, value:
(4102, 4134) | 3.39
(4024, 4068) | -2.95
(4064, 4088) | -2.55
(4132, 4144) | -1.38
